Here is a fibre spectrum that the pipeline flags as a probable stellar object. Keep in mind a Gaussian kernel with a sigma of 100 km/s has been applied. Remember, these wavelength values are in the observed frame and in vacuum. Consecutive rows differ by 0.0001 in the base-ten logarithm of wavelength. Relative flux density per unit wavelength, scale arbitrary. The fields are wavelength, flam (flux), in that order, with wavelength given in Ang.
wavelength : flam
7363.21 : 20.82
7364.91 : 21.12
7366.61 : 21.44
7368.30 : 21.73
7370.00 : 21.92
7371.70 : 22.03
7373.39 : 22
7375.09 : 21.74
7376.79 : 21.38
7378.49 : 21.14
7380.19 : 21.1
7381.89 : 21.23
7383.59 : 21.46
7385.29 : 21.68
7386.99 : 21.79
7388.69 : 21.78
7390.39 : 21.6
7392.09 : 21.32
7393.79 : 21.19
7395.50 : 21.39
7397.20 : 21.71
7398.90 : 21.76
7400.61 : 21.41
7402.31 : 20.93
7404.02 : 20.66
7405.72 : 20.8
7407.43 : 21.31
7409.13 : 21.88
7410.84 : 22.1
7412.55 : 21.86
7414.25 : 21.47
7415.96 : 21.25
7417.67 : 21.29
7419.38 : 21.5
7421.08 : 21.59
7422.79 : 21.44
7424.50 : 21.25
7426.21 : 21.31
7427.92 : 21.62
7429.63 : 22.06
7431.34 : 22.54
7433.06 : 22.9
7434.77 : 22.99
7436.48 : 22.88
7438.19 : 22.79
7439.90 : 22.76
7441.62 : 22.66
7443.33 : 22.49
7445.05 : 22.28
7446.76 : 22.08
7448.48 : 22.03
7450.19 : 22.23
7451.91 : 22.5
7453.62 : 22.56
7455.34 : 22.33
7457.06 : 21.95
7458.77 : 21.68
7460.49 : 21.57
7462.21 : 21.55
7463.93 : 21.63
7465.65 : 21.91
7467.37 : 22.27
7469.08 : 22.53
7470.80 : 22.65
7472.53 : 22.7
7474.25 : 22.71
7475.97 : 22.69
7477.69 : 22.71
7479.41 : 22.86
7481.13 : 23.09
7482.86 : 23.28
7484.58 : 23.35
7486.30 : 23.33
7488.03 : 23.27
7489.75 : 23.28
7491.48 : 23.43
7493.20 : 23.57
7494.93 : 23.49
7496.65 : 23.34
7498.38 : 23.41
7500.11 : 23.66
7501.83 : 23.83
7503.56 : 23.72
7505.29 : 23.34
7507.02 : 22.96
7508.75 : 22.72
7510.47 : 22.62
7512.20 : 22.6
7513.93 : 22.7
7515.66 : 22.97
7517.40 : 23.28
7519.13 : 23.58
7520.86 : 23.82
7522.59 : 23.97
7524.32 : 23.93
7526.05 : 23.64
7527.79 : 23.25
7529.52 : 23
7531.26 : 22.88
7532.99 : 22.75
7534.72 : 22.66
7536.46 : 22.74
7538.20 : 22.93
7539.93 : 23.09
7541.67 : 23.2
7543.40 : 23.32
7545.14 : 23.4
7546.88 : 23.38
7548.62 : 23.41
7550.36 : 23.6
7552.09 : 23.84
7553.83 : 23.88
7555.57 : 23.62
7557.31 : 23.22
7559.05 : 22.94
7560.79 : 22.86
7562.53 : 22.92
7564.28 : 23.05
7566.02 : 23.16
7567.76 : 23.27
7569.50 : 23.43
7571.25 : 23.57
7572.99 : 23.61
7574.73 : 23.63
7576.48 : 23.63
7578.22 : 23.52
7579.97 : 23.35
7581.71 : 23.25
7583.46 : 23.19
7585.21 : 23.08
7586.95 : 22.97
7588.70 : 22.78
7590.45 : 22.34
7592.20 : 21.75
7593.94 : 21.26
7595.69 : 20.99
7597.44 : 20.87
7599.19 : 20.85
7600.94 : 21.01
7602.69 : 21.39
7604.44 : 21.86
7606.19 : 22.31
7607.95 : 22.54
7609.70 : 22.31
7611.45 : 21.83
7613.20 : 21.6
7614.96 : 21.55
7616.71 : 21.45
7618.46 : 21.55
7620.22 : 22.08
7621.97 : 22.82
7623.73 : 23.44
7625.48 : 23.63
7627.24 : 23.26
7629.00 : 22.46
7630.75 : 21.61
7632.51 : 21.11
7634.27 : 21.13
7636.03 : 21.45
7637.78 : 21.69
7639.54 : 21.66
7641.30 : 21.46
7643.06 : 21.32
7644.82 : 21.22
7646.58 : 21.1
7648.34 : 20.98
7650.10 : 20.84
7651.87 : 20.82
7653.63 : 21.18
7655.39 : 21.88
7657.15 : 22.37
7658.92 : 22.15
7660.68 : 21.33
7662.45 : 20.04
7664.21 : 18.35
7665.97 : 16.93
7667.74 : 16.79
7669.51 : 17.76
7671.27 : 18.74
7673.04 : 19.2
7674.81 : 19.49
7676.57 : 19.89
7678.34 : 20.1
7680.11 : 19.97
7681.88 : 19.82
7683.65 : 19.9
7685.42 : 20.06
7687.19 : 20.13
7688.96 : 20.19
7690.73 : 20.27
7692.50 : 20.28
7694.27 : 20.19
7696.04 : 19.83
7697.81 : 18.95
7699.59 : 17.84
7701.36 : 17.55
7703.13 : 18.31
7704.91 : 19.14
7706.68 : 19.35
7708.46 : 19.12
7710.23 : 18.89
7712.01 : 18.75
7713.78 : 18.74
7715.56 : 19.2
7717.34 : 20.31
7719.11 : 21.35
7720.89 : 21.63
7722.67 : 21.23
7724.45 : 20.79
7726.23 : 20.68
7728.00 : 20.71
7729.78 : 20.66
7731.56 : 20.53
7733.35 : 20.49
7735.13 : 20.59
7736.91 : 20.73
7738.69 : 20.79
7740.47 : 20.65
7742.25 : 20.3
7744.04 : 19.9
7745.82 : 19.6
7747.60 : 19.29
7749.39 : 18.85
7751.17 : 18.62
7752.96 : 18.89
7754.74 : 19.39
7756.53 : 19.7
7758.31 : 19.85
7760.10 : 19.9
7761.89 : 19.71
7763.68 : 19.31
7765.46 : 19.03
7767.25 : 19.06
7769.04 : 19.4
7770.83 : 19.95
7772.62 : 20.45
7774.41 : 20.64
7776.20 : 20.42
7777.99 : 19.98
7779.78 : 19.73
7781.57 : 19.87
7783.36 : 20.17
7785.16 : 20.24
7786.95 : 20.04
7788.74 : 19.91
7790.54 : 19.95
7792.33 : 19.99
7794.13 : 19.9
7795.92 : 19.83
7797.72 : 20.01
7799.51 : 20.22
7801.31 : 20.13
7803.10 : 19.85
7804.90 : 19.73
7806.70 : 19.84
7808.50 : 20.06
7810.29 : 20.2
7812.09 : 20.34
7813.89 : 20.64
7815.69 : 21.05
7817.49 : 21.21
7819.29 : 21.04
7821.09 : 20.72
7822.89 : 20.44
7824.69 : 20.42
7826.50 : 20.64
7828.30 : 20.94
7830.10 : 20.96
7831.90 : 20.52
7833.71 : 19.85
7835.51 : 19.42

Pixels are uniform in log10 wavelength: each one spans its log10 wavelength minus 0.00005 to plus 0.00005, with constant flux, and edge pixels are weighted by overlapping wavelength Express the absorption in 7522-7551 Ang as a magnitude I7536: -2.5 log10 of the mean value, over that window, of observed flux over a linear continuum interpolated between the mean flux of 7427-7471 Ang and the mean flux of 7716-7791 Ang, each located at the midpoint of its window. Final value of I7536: -0.08 mag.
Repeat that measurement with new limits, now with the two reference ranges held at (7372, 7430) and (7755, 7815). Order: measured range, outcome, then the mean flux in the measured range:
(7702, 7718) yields 0.07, 19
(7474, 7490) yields -0.09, 23.1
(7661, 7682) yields 0.08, 19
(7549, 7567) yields -0.12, 23.3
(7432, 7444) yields -0.07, 22.8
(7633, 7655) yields -0.04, 21.3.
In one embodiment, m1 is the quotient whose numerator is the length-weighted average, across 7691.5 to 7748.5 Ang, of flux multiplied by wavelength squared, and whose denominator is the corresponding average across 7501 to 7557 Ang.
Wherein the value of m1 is 0.90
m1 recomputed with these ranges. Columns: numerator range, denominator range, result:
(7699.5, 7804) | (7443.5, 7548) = 0.93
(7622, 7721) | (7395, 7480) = 0.98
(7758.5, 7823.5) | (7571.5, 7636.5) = 0.95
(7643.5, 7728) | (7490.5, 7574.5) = 0.89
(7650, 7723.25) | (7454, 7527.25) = 0.90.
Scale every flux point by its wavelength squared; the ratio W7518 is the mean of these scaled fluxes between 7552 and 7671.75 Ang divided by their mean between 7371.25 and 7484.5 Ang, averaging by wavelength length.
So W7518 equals 1.05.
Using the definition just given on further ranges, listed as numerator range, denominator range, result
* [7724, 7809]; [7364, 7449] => 1.01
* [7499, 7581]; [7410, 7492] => 1.07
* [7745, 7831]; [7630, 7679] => 1.01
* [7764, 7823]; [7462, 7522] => 0.95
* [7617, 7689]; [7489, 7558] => 0.92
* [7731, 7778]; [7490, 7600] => 0.91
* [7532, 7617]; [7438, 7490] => 1.04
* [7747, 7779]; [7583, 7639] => 0.93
